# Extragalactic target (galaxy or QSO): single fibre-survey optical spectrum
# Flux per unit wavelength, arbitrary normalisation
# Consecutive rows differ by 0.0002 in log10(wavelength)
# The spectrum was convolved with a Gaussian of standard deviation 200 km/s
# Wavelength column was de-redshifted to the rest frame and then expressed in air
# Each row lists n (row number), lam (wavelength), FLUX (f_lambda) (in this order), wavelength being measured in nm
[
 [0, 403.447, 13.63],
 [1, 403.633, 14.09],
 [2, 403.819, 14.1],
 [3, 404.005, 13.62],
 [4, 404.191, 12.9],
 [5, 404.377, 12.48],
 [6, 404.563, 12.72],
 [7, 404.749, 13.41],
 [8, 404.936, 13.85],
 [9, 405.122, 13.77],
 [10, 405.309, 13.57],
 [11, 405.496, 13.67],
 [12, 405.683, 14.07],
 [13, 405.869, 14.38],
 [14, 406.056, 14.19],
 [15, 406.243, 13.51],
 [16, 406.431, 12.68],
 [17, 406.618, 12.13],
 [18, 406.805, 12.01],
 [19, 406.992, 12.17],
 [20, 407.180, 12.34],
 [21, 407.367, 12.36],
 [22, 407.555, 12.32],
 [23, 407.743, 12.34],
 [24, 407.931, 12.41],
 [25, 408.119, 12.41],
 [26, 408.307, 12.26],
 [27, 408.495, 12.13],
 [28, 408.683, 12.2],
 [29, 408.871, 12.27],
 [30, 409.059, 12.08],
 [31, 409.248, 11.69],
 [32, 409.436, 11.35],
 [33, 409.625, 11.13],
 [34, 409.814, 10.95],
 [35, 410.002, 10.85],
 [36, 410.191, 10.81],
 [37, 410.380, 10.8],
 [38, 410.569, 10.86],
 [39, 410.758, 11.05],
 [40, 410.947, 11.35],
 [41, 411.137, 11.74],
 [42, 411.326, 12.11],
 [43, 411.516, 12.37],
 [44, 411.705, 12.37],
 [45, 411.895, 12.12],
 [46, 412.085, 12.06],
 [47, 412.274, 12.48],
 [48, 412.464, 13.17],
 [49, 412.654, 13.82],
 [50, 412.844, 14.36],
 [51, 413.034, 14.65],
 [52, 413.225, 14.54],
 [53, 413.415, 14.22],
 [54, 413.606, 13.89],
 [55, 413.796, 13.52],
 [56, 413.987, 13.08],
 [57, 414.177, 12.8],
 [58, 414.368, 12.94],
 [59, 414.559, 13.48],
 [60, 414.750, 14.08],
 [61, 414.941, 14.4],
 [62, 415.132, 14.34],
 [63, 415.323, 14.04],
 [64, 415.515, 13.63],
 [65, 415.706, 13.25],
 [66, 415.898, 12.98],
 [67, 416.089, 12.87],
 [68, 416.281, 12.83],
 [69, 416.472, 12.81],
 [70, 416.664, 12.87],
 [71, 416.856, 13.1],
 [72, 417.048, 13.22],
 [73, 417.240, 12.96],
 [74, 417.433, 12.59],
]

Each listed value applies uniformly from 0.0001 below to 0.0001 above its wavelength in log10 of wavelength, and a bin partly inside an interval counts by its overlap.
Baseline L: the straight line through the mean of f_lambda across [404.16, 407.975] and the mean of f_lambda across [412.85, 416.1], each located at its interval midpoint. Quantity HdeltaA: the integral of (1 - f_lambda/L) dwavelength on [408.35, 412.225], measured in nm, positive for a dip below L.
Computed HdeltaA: 0.50 nm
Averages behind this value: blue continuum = 13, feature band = 11.6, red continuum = 13.7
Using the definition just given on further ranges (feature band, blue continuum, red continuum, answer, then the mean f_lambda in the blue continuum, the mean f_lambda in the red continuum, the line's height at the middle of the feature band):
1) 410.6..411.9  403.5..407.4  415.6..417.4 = 0.13 nm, 13.3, 13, 13.1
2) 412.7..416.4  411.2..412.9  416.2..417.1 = -0.24 nm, 12.7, 13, 12.8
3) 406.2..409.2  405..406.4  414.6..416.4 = 0.32 nm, 13.8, 13.6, 13.8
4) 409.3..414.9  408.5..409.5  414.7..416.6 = 0.07 nm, 12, 13.5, 12.7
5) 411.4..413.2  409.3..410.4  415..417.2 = -0.18 nm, 11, 13.3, 11.9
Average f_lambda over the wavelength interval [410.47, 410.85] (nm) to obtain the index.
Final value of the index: 11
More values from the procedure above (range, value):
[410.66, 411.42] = 11.6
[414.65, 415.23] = 14.3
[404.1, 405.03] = 13.1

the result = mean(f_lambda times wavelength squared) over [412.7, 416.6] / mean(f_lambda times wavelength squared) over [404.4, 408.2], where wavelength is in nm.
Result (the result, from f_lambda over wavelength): 1.09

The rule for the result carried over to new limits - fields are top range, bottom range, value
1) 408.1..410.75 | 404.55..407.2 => 0.88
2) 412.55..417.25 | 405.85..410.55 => 1.16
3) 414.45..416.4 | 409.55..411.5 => 1.24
